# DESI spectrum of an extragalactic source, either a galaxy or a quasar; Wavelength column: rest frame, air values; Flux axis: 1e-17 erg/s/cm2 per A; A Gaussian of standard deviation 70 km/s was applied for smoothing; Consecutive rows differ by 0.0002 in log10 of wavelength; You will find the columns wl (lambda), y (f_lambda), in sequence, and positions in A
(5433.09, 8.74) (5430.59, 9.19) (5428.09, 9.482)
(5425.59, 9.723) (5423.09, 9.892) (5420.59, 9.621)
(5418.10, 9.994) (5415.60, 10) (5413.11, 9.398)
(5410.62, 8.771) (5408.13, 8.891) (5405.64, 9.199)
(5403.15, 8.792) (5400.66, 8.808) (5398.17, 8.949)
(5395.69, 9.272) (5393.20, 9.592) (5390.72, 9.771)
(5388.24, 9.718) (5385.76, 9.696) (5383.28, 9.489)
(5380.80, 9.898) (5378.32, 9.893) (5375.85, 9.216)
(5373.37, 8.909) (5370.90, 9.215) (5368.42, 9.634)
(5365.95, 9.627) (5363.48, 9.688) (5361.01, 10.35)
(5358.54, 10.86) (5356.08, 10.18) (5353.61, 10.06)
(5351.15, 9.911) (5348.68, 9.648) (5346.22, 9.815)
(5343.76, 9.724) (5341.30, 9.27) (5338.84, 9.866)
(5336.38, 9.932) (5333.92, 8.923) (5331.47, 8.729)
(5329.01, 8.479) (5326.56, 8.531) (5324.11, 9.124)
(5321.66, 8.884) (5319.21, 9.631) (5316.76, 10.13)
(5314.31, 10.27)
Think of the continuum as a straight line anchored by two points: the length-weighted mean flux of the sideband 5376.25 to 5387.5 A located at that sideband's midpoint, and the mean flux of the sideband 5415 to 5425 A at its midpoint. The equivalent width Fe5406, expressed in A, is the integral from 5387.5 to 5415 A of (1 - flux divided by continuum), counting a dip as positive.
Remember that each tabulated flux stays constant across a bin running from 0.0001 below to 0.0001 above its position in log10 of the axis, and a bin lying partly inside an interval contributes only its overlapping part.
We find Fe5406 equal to 1.6 A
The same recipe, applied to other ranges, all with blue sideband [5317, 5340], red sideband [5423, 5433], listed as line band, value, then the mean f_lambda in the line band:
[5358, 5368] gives -0.8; 10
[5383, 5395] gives -0.4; 9.65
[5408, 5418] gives 0.0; 9.39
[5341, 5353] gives -0.7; 9.73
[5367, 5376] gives 0.0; 9.25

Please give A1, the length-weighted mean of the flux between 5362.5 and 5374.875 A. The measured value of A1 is 9.4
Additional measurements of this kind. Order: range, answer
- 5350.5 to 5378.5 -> 9.79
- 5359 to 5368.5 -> 9.93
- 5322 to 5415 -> 9.45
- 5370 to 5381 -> 9.39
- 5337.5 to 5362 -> 9.97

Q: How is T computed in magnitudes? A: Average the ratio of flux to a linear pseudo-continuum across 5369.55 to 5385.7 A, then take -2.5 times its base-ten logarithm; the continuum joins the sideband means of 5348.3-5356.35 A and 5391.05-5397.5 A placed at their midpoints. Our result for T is 0.02 mag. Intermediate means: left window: 9.95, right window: 9.44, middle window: 9.45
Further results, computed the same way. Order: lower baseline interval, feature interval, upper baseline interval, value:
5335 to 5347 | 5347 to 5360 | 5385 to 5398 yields -0.050 mag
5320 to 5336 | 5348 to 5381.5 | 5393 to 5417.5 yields -0.090 mag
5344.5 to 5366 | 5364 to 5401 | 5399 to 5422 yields 0.022 mag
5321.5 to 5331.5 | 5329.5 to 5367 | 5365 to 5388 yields -0.077 mag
